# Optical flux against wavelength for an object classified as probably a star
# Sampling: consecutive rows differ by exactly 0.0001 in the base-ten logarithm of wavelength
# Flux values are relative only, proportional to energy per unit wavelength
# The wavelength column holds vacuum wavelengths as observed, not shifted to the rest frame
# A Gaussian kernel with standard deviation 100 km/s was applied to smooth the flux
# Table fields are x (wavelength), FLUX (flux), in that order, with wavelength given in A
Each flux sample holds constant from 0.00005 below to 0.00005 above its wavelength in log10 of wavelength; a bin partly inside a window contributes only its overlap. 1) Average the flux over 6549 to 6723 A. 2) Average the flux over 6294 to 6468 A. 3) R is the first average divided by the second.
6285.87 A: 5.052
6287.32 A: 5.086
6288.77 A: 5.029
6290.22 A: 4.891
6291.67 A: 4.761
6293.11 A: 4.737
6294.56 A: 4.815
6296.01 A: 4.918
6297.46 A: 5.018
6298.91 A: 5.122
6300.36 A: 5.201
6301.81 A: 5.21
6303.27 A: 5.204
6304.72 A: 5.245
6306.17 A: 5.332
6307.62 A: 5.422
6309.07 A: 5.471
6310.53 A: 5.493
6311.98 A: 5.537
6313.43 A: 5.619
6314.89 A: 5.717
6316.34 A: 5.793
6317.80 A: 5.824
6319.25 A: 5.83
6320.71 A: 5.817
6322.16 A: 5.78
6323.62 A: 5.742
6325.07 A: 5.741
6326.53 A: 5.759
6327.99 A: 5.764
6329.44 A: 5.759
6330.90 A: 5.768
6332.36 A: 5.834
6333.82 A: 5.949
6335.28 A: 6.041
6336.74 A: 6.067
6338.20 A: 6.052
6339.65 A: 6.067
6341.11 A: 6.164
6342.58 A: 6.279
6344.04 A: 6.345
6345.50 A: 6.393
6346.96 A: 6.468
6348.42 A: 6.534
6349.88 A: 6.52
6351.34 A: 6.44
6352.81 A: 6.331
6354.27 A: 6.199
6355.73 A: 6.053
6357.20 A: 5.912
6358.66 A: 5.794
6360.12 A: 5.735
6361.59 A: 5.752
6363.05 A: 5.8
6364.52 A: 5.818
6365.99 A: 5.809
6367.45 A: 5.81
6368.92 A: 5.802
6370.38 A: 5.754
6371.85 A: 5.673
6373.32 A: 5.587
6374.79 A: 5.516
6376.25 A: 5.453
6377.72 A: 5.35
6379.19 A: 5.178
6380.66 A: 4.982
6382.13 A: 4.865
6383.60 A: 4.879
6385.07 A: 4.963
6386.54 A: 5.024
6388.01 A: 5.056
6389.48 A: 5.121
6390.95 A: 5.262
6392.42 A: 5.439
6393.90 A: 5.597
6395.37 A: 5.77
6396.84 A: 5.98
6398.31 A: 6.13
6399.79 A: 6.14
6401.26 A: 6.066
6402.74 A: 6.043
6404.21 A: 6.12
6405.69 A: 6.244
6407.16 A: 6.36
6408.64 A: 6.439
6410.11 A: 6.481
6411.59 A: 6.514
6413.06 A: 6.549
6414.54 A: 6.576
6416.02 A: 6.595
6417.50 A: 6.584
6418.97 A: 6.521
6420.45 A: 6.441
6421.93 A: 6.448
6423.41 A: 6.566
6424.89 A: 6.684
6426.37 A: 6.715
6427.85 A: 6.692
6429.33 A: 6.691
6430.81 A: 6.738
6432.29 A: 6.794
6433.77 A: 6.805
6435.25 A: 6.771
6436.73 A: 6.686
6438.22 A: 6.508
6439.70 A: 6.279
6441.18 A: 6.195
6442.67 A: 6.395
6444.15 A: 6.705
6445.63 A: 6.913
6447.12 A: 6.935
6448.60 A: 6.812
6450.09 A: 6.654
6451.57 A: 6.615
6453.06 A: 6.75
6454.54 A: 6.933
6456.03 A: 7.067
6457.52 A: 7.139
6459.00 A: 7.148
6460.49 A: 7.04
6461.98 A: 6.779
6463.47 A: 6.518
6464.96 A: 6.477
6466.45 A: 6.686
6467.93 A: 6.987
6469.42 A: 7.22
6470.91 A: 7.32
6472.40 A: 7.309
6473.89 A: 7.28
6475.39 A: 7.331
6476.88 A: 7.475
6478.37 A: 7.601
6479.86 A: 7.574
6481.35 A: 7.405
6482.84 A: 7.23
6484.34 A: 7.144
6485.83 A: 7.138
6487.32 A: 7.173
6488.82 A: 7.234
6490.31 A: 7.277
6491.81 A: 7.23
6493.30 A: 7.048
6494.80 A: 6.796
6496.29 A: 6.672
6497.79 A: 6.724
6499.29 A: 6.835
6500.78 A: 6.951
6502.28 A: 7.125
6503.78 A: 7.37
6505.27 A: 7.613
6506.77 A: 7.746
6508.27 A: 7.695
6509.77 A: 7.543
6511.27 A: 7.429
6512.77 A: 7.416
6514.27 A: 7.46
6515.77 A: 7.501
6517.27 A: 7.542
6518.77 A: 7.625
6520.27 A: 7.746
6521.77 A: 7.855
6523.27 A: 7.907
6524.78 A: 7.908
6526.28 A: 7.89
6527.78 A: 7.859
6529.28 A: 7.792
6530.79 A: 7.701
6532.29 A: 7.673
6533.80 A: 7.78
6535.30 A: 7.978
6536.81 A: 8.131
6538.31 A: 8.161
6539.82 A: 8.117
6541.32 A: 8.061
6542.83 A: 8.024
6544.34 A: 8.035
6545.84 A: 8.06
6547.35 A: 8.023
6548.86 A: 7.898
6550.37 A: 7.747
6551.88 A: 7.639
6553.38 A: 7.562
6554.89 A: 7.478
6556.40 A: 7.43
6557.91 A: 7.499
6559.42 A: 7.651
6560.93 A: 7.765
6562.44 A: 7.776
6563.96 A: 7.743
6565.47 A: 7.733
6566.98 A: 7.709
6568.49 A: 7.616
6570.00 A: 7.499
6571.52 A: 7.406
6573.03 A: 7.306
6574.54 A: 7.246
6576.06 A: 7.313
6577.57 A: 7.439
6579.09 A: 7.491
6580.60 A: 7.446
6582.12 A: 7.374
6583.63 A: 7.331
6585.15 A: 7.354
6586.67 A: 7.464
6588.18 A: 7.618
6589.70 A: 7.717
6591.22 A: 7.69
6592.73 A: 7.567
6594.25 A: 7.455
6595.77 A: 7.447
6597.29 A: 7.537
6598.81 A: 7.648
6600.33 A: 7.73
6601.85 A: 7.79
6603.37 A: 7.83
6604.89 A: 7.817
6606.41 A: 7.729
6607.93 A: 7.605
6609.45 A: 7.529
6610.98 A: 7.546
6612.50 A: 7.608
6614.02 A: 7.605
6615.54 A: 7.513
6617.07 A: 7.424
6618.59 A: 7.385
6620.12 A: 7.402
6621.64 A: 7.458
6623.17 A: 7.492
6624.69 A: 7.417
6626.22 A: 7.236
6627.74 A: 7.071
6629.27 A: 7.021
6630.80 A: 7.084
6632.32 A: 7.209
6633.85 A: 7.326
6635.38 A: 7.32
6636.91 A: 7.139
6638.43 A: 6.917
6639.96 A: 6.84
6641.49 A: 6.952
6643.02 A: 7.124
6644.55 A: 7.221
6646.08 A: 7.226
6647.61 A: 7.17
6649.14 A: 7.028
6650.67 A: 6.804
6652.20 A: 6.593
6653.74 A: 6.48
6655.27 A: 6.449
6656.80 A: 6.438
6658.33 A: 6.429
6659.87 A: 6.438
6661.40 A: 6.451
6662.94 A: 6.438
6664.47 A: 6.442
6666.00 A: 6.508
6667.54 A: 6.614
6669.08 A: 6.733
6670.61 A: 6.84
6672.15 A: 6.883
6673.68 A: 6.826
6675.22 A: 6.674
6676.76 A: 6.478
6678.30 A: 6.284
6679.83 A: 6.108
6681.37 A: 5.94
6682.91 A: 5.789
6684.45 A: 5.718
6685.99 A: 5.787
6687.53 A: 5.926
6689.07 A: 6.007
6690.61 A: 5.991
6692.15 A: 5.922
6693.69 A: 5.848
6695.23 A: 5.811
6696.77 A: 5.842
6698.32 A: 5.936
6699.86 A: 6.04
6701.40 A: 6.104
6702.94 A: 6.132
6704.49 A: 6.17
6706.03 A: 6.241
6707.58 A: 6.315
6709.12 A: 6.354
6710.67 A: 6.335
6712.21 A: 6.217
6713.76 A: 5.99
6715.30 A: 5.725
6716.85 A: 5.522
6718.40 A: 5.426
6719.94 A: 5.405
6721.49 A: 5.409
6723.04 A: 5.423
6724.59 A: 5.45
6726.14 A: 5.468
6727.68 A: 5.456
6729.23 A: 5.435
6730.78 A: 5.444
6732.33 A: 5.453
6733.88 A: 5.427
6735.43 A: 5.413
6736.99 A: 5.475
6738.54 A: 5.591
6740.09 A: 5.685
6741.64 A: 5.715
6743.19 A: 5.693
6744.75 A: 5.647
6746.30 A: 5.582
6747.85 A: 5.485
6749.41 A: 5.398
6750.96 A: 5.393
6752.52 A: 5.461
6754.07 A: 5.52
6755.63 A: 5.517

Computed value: 1.14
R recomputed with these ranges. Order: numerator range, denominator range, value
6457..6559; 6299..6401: 1.30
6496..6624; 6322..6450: 1.25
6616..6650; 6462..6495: 1.01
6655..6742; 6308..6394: 1.04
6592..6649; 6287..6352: 1.30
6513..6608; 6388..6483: 1.16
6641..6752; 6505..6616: 0.79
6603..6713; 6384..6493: 1.02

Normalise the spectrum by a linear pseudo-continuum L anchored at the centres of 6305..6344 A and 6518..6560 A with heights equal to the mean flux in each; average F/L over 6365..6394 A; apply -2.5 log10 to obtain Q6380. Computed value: 0.18 mag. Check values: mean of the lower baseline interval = 5.8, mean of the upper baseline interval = 7.83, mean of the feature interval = 5.35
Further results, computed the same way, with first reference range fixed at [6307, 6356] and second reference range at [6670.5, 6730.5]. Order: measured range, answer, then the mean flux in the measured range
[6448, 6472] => -0.157 mag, 6.89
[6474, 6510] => -0.211 mag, 7.24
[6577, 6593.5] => -0.249 mag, 7.5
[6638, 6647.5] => -0.183 mag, 7.06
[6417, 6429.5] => -0.109 mag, 6.59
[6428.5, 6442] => -0.112 mag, 6.61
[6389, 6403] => 0.038 mag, 5.75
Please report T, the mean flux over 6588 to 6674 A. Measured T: 7.17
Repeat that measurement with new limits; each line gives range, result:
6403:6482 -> 6.77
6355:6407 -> 5.62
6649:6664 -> 6.53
